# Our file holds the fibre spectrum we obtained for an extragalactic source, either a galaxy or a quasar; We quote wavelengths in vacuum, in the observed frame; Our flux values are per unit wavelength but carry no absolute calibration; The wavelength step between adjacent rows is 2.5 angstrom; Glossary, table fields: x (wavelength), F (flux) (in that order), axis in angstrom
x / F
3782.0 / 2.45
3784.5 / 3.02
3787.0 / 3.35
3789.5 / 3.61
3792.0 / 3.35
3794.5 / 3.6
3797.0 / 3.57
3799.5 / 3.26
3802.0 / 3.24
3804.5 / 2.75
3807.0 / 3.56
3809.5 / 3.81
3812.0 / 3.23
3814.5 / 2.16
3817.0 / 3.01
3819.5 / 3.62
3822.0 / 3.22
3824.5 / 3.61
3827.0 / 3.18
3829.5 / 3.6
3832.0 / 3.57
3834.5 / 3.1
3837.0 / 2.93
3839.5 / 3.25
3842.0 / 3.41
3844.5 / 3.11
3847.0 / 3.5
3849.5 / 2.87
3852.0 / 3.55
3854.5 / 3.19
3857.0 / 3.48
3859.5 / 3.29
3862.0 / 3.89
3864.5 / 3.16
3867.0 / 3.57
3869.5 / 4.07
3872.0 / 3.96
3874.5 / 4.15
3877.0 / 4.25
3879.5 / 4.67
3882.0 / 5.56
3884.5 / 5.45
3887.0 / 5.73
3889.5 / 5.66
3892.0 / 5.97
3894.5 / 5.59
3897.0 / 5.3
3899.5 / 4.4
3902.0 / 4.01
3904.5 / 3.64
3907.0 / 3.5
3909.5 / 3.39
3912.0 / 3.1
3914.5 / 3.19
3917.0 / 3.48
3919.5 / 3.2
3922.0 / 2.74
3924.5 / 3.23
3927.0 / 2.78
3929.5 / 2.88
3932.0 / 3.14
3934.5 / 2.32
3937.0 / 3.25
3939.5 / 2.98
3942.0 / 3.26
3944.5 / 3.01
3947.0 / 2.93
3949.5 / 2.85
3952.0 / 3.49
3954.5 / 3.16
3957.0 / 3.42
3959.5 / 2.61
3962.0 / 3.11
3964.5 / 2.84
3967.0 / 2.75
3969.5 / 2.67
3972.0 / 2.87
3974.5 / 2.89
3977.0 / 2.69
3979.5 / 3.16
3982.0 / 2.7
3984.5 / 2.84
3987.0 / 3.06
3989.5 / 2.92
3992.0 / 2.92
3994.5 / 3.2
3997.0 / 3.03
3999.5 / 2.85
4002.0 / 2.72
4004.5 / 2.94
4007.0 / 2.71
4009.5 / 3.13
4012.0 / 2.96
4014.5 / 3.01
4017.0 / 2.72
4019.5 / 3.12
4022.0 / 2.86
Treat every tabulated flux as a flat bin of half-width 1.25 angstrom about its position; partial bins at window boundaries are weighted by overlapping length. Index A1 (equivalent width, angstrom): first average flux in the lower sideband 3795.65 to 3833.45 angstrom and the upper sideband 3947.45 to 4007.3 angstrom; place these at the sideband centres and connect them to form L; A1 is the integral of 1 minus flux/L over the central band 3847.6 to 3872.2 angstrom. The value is -2.2 angstrom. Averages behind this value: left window 3.29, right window 2.94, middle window 3.48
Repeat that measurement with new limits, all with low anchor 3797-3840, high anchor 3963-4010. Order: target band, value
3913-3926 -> -0.55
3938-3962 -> -0.95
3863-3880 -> -4.39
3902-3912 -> -1.51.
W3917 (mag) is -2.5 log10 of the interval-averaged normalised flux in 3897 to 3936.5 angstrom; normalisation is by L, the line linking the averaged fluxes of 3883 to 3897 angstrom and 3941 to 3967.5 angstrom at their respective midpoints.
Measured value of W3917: 0.346 mag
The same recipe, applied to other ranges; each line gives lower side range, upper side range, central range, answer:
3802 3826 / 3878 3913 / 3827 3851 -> 0.13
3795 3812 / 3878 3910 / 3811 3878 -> 0.19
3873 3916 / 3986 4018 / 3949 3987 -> 0.17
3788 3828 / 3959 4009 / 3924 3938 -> 0.04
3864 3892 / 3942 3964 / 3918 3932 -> 0.22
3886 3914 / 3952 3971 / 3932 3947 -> 0.18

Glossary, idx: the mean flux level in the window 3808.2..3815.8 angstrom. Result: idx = 3.07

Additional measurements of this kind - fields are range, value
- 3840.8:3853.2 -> 3.29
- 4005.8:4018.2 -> 2.91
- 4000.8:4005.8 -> 2.83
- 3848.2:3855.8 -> 3.21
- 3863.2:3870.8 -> 3.6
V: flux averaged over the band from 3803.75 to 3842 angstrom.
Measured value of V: 3.25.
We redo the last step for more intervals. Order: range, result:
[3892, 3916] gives 4.11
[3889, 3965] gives 3.48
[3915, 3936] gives 2.98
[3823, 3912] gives 3.97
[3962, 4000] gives 2.9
